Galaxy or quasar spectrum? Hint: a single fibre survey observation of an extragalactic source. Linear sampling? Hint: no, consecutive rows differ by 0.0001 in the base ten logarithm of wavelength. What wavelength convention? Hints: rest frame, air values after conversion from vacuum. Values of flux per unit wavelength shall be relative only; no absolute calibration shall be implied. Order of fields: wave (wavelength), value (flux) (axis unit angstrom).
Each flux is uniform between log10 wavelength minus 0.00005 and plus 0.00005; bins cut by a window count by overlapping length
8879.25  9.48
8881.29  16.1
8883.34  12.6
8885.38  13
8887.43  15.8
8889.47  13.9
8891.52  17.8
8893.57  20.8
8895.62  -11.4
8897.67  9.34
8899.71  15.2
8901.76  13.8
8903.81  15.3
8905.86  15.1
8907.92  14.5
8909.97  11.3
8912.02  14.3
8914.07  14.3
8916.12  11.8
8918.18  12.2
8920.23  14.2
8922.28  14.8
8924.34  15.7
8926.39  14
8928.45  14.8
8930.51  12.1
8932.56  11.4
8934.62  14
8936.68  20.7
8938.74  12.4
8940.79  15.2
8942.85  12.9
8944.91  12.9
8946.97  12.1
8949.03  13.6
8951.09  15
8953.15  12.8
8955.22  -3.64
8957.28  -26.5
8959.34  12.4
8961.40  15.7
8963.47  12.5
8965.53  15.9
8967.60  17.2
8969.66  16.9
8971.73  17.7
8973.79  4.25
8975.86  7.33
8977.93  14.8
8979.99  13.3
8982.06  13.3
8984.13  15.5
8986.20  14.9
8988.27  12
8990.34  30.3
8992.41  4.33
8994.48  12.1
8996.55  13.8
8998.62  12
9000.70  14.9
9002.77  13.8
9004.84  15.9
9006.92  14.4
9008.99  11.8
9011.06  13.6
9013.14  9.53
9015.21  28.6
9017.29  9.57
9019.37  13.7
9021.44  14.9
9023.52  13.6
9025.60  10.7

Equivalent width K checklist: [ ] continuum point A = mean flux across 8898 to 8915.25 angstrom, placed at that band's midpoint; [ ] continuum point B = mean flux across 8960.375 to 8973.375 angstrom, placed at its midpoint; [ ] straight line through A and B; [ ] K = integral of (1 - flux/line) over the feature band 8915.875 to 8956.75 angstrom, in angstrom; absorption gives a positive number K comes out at 6.0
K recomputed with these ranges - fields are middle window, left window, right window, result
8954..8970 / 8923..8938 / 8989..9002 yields 8.06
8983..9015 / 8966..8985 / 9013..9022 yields 0.97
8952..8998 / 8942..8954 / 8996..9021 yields 8.50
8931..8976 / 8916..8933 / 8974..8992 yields 9.09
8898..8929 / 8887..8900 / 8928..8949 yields -4.01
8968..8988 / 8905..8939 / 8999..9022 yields 1.59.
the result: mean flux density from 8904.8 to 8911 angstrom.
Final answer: 13.6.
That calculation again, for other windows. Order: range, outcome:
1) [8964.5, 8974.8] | 14.4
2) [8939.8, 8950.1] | 13.3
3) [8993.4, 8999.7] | 12.6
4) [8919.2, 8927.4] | 14.7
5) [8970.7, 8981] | 11.5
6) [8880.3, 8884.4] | 14.3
